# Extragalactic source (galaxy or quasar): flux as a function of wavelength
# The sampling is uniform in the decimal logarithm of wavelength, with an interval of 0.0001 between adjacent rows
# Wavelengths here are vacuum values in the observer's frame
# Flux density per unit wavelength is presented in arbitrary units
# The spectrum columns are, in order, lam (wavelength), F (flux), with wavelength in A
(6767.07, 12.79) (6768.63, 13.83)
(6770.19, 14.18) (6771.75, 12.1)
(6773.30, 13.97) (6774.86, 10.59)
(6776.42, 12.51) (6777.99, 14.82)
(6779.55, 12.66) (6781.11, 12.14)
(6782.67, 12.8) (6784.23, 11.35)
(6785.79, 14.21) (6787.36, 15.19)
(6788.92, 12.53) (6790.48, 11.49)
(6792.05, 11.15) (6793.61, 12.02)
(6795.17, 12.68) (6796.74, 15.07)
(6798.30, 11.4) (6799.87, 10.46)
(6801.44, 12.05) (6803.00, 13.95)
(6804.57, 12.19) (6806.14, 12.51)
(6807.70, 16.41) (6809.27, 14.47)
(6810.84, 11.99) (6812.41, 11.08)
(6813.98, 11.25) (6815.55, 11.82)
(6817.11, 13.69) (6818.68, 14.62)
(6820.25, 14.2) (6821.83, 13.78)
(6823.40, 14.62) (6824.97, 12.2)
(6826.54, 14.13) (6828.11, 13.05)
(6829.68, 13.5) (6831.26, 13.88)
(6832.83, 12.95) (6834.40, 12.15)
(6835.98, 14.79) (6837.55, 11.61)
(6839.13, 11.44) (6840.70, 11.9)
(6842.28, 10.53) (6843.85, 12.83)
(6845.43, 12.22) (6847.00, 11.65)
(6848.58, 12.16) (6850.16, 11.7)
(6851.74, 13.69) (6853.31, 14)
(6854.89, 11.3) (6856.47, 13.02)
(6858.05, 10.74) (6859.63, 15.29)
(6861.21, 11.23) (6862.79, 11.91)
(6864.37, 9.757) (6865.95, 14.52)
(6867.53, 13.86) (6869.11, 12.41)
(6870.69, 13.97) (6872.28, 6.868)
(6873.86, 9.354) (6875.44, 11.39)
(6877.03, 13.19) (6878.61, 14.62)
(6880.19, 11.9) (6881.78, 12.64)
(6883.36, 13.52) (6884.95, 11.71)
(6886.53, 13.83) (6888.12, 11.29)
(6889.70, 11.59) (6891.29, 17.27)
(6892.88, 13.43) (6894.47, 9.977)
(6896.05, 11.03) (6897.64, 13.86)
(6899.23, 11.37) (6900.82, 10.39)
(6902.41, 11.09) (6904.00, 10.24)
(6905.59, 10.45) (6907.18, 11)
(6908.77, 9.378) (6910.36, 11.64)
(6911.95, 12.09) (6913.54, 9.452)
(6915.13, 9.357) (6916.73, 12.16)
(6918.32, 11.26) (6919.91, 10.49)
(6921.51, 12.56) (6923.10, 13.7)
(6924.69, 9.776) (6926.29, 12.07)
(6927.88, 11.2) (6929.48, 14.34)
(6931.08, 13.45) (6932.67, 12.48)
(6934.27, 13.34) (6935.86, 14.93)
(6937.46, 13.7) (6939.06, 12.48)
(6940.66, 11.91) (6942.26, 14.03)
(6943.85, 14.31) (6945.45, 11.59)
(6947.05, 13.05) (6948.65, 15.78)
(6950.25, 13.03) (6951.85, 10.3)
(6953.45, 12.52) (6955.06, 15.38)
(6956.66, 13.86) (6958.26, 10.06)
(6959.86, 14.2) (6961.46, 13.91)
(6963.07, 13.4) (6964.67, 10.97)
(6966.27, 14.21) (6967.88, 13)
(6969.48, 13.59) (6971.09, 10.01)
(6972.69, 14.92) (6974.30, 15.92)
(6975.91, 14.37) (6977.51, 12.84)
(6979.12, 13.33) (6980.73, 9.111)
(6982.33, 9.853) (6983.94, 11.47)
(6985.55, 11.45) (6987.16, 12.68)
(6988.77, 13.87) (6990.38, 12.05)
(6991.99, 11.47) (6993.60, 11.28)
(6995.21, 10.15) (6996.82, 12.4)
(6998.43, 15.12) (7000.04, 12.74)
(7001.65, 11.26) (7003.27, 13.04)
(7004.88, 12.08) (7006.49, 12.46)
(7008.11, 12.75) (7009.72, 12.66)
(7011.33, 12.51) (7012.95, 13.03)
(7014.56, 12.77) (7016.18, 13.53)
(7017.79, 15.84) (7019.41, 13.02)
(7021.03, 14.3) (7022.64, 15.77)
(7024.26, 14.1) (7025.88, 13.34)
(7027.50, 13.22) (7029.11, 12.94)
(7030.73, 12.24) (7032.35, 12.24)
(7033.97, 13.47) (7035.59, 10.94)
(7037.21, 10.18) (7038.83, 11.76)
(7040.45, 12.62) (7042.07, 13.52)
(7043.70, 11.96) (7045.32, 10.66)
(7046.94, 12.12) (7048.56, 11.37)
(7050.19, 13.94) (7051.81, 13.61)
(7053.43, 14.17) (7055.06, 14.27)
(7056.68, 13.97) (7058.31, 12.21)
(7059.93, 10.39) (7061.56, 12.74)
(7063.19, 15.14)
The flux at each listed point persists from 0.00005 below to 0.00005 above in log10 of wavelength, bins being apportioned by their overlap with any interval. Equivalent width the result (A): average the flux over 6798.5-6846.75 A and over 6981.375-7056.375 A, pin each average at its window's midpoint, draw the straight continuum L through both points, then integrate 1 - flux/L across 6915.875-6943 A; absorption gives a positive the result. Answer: 0.4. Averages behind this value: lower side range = 12.8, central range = 12.6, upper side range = 12.7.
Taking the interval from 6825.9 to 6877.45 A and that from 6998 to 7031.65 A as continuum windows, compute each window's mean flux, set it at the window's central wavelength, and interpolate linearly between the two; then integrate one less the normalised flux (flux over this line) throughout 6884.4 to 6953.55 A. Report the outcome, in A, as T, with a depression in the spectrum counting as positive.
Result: 3.0 A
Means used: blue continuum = 12.3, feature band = 12.2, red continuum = 13.2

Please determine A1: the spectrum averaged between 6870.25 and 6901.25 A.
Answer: 12.2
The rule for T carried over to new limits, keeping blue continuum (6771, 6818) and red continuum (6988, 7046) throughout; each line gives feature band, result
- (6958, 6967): -0.17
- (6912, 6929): 1.87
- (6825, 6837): -0.64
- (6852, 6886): 1.11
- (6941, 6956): -0.70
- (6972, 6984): -0.07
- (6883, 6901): 0.31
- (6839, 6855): 0.63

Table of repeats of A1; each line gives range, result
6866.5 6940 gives 12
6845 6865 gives 12.2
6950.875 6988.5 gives 12.7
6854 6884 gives 12.2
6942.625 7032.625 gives 12.9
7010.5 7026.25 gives 13.8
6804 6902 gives 12.6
